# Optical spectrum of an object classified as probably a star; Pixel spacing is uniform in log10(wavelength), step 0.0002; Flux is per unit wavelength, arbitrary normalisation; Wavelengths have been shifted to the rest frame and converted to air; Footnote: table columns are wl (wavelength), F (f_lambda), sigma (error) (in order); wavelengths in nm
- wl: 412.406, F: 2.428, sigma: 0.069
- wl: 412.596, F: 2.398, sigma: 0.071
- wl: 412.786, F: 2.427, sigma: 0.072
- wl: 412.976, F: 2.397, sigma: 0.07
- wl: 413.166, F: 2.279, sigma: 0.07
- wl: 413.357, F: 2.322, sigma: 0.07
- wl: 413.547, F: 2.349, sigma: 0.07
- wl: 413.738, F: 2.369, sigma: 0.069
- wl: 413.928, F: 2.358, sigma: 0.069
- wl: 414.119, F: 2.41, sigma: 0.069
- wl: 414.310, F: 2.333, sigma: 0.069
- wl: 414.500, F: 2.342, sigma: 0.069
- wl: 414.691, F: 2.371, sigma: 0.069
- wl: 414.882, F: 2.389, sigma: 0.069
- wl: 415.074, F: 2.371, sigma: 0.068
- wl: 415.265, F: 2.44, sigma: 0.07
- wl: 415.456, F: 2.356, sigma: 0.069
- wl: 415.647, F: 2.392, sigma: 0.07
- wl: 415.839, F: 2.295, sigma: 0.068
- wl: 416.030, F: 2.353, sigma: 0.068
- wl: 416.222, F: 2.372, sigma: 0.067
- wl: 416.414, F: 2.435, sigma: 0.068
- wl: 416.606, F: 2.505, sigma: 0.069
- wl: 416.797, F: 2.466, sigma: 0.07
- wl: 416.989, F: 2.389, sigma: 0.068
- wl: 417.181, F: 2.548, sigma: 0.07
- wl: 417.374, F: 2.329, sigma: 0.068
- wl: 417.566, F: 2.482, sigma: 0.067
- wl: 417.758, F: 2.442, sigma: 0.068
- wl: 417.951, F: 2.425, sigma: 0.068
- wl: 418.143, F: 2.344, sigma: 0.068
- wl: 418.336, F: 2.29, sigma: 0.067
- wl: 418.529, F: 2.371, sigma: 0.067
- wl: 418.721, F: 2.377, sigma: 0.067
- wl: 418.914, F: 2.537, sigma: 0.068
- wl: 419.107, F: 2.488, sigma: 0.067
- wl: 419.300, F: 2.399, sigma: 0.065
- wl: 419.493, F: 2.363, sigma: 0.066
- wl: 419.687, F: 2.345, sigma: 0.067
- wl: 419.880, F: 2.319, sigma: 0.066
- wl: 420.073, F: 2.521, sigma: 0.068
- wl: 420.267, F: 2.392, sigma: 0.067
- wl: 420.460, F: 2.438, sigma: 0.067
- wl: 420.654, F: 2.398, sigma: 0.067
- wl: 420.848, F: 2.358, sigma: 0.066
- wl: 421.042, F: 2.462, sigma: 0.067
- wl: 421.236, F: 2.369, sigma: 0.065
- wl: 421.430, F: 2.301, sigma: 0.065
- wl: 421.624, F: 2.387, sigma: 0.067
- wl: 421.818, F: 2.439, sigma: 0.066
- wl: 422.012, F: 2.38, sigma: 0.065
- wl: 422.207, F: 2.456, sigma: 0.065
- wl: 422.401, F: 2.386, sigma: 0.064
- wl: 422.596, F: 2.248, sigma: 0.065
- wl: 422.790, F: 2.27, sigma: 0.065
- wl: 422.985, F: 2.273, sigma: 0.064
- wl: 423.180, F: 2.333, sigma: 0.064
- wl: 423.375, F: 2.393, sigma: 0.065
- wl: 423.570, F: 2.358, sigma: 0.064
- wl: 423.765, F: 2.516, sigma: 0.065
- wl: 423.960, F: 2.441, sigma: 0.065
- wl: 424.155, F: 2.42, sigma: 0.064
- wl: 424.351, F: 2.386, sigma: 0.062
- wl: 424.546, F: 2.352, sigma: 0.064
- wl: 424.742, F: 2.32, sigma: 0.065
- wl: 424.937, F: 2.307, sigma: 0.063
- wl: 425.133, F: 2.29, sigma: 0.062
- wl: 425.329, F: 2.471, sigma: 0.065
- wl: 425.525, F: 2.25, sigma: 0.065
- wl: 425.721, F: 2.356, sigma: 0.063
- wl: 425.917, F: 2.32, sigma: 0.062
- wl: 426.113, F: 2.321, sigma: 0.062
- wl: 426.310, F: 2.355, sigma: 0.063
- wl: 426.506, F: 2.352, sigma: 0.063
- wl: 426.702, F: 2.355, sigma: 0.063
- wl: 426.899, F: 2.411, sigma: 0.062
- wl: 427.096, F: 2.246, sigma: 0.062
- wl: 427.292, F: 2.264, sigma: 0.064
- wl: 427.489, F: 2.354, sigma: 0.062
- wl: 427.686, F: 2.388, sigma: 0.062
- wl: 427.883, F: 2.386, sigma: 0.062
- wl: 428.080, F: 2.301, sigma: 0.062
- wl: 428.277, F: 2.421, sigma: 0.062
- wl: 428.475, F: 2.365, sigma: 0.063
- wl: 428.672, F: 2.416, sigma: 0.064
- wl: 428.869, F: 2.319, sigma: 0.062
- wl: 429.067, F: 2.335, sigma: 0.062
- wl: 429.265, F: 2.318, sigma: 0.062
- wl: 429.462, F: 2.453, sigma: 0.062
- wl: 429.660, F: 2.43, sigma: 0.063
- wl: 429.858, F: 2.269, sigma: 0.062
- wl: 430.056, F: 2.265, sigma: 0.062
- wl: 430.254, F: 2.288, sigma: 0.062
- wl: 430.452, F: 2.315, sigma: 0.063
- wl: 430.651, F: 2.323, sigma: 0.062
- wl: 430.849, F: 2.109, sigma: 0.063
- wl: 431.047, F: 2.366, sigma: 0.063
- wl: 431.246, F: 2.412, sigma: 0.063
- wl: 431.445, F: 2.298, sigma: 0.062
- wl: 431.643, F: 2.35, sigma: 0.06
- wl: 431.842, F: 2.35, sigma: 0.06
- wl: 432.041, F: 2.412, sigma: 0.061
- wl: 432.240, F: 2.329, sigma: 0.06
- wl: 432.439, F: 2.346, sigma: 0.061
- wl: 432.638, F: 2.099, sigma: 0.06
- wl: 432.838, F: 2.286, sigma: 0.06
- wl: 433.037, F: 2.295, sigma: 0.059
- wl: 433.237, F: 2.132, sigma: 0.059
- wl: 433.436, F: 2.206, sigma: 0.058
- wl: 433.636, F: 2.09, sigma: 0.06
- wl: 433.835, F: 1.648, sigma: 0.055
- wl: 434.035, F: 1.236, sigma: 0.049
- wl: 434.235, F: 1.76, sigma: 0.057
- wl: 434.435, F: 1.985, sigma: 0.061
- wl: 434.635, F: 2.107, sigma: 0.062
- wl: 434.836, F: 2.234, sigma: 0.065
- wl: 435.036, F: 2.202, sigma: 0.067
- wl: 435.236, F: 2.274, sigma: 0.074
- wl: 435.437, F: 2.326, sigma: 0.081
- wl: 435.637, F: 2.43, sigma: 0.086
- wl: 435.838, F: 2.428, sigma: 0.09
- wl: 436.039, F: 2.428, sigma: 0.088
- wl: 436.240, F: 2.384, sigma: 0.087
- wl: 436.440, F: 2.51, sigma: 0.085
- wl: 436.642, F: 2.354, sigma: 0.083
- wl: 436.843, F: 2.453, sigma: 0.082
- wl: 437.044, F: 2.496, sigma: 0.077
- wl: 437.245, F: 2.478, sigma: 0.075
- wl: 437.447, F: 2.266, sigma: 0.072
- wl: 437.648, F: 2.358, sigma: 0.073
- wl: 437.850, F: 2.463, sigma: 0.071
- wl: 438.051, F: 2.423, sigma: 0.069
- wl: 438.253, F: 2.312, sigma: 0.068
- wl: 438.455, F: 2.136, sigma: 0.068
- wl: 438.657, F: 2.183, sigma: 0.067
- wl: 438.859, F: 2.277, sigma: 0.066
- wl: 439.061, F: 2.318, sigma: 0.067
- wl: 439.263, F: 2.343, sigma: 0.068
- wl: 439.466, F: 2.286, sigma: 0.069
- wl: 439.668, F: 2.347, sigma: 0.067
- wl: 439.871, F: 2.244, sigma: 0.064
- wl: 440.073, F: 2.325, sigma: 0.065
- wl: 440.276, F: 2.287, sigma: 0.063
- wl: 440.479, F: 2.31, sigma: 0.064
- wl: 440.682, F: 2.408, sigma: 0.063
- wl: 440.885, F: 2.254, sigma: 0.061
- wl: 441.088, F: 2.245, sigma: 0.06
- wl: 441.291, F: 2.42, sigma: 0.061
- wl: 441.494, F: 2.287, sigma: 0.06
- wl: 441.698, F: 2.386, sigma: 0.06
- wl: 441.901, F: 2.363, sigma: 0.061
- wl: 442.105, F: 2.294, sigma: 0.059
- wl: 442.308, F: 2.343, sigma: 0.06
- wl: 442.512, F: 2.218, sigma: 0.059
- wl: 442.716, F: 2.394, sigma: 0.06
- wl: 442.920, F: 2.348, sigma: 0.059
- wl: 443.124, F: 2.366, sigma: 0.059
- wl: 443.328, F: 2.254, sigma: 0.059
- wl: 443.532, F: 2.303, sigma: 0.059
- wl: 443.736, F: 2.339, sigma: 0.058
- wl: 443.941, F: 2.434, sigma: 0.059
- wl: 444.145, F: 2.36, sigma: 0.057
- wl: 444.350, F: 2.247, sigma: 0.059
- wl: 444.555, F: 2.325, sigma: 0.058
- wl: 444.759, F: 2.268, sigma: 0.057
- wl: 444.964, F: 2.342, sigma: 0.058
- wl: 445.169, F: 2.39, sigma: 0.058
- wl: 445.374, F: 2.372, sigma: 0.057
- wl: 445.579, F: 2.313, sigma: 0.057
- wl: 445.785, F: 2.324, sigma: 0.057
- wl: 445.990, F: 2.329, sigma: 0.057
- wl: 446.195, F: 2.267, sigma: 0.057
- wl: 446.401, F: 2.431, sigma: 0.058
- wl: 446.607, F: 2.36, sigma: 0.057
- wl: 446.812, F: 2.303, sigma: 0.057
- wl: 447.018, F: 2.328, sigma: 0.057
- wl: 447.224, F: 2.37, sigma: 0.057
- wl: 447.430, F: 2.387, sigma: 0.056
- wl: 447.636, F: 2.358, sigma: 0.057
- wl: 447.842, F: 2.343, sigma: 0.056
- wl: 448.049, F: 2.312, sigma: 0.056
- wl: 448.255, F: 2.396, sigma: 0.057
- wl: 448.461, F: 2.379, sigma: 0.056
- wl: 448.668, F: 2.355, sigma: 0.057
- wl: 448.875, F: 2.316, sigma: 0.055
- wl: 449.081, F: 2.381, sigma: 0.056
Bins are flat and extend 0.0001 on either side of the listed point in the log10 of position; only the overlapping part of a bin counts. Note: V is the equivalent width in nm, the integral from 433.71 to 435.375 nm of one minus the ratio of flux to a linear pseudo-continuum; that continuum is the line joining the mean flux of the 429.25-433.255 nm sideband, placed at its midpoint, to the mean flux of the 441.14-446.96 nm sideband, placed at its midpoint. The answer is 0.27 nm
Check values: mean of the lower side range 2.31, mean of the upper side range 2.33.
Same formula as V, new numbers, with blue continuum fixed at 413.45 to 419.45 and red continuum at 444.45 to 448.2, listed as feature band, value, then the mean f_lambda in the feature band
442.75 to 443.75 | 0.01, 2.33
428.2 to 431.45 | 0.05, 2.34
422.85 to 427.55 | 0.06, 2.35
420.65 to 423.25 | 0.03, 2.36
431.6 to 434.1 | 0.23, 2.14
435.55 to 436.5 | -0.03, 2.43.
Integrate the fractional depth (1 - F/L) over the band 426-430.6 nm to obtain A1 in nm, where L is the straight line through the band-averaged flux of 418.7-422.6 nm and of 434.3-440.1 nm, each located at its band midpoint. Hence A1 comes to 0.04 nm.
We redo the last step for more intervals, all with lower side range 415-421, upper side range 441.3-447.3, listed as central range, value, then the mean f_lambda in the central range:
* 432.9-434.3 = 0.26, 1.92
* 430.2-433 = 0.07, 2.31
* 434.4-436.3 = 0.06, 2.29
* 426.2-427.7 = 0.03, 2.34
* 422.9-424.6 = 0.00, 2.39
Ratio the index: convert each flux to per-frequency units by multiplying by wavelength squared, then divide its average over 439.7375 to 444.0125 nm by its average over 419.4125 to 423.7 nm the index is 1.08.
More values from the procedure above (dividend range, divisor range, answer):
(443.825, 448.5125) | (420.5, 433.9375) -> 1.10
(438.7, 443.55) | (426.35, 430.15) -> 1.05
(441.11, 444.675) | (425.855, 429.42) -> 1.07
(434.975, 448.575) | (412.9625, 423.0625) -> 1.10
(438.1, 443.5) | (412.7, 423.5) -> 1.07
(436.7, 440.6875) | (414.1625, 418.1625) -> 1.08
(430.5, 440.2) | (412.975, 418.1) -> 1.04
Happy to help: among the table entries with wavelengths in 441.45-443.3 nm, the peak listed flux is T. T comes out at 2.394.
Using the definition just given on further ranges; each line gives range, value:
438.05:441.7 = 2.423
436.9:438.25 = 2.496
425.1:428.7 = 2.471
